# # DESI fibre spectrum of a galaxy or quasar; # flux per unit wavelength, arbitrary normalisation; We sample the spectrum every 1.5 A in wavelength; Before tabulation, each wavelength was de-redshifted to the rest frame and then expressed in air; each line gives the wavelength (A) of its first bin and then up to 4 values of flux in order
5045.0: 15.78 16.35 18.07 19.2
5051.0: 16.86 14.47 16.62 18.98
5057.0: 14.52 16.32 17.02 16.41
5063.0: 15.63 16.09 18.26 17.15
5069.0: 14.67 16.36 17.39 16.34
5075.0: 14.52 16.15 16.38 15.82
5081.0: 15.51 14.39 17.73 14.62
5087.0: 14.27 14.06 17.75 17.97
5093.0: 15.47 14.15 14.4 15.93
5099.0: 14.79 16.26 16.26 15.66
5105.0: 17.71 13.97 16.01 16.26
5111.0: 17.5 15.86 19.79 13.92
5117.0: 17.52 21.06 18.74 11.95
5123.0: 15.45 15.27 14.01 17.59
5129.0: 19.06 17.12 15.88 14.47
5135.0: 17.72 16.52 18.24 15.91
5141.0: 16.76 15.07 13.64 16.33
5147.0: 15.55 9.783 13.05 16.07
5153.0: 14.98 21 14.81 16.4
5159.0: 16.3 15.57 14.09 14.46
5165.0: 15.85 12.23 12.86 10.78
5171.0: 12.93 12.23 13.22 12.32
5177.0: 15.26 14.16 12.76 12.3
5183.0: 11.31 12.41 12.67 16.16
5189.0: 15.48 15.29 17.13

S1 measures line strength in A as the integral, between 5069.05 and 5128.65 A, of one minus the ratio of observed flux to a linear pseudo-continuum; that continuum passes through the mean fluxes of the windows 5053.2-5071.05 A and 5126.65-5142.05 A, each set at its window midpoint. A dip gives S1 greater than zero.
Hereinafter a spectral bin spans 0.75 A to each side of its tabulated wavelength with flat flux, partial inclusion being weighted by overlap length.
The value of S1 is 2.4 A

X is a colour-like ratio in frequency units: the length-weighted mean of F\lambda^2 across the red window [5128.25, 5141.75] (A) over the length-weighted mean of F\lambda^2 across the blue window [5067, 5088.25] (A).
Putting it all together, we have 1.09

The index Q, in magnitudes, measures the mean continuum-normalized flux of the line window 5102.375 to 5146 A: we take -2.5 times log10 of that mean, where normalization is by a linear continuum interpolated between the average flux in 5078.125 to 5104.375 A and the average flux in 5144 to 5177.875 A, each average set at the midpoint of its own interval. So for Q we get -0.09 mag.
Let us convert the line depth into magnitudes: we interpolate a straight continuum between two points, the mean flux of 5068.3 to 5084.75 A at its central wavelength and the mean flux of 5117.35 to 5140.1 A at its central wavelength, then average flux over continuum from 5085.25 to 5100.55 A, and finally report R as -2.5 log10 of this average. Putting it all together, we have 0.05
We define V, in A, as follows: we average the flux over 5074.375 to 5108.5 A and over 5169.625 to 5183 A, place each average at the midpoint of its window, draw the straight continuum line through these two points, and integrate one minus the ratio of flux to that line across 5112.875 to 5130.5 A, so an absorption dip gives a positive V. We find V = -2.49 A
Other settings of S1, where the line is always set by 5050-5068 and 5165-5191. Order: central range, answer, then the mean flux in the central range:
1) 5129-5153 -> -2.1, 15.6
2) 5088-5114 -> -1.1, 16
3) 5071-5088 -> 0.3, 15.7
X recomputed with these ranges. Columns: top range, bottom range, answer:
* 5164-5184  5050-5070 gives 0.82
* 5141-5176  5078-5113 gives 0.94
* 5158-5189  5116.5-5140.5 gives 0.83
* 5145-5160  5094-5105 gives 1.01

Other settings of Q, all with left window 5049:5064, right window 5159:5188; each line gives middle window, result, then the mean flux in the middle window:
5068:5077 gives 0.01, 15.9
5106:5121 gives -0.14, 17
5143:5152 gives 0.00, 14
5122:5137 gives -0.12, 16.2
